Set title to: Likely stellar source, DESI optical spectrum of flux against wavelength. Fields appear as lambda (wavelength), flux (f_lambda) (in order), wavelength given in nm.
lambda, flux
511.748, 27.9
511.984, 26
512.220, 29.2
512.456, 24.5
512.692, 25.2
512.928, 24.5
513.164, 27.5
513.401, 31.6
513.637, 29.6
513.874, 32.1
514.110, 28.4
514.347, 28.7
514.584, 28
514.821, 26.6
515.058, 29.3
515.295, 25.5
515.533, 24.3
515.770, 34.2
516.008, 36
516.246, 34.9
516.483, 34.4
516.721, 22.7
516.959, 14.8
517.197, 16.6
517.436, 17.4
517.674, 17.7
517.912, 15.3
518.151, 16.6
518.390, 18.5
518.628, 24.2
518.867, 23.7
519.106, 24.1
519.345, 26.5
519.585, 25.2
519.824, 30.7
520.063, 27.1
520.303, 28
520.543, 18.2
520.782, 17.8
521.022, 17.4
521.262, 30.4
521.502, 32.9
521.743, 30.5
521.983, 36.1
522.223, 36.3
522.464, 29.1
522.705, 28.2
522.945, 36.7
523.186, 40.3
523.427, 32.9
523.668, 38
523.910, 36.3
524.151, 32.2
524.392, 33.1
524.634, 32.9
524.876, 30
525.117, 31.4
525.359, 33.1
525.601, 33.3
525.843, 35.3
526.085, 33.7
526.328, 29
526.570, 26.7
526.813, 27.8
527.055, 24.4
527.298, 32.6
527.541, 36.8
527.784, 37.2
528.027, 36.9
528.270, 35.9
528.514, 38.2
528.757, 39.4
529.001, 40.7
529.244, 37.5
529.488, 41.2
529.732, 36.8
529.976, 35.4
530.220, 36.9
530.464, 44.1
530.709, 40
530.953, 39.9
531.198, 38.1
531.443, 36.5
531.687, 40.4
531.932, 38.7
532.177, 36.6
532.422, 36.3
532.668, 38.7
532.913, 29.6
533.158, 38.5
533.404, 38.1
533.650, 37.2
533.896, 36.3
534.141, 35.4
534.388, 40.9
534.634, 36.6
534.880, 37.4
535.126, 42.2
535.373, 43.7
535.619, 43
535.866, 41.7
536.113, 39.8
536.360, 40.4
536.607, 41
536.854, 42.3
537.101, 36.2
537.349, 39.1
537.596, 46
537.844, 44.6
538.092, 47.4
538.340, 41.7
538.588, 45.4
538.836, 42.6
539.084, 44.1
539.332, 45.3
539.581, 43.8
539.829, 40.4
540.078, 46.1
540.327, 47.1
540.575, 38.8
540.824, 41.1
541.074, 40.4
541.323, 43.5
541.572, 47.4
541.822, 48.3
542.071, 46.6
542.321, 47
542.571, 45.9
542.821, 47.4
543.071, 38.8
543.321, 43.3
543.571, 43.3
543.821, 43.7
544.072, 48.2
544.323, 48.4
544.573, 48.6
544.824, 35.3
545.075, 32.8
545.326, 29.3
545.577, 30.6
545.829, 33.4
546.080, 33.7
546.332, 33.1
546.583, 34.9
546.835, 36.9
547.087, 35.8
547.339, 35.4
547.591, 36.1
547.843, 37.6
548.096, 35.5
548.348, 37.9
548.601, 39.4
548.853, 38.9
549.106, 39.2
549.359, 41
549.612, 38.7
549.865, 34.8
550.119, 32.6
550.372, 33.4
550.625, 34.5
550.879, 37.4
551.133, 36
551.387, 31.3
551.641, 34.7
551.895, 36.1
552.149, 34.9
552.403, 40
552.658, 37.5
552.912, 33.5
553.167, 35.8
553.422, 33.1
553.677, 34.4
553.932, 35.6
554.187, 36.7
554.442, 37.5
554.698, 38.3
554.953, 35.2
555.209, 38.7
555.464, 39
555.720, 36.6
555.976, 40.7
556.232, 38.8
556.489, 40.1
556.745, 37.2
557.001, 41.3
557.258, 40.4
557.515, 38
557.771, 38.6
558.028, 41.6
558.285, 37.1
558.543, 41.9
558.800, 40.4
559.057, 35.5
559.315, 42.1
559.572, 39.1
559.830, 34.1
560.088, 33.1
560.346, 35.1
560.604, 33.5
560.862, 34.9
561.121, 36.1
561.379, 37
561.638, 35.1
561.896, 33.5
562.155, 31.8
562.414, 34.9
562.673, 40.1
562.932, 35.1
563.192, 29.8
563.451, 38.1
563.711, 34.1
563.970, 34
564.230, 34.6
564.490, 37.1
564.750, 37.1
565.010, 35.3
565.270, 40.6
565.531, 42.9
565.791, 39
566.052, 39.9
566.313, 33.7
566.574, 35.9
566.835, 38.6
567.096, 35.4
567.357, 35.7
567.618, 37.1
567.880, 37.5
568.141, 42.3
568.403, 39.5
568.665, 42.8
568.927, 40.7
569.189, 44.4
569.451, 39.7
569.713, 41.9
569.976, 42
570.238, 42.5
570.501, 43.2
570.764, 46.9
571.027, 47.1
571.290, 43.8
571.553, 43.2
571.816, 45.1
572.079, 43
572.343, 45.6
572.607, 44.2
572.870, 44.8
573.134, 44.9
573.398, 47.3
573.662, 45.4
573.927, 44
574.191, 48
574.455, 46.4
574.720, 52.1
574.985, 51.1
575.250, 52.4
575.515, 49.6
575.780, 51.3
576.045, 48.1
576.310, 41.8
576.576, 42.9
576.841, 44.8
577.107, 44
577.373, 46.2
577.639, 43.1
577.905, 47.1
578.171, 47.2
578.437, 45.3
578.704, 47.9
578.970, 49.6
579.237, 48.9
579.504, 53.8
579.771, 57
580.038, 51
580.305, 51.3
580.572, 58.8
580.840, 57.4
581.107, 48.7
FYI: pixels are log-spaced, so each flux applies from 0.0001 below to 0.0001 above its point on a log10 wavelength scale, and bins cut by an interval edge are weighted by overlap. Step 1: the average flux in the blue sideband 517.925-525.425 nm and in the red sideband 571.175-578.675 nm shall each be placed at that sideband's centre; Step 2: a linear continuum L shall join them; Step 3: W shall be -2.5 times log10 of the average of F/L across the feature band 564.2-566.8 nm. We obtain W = 0.14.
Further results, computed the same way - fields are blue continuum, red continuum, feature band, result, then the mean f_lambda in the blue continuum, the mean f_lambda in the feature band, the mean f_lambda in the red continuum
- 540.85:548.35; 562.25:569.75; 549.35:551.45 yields 0.12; 40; 35.3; 37.8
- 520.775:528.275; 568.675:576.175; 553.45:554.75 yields 0.12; 32.2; 36.1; 45.6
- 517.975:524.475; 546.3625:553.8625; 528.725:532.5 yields -0.24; 28.4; 38.7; 36.1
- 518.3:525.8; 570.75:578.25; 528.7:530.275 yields -0.19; 29.6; 38.3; 46.2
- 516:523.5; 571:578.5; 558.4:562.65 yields 0.13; 26.1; 36.2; 46.2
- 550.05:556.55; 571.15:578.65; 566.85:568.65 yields 0.12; 36.2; 38.3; 46.2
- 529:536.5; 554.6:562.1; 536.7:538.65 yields -0.11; 38.6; 42.7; 37.6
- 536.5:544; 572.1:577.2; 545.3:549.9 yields 0.22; 43.7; 36.1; 46.7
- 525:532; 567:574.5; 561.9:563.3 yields 0.21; 35.8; 34.3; 42.9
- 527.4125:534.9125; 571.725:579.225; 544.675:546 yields 0.24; 37.8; 32.6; 46.6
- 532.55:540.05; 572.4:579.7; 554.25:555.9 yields 0.16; 40.7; 37.6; 47.2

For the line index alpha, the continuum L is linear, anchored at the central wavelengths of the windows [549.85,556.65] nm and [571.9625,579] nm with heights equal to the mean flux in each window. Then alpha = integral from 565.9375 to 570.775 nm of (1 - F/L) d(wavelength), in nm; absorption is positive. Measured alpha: 0.39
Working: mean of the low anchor 36.2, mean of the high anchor 46.6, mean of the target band 39.8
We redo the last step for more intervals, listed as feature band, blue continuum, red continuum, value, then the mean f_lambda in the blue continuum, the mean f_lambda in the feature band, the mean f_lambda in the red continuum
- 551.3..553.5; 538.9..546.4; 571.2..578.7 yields 0.40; 41.9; 35.3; 46.2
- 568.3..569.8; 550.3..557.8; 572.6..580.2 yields 0.09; 36.9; 41.5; 47.7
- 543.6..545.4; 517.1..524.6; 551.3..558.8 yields -0.37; 27.2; 41.4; 37.5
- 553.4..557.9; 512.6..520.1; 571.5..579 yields 0.18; 25.7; 37.9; 46.4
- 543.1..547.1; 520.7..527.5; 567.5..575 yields -0.14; 31.5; 38.3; 43.9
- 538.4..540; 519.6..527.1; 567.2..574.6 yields -0.40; 30.6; 43.6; 43.2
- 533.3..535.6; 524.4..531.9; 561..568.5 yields -0.21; 35.4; 38.9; 36.6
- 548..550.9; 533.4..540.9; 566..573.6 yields 0.33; 41.5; 36.9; 41.7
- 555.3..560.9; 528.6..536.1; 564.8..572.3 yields 0.27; 38.6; 38.2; 40.7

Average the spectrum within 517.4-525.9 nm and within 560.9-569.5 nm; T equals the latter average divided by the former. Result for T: 1.31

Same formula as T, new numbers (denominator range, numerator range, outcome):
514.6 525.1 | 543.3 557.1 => 1.35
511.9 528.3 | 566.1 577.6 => 1.53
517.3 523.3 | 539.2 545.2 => 1.69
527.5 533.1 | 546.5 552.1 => 0.96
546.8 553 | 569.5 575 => 1.24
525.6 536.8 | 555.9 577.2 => 1.09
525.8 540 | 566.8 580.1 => 1.17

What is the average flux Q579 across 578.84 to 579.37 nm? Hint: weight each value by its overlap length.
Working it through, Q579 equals 49.2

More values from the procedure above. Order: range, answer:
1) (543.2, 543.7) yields 43.4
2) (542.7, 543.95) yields 43.3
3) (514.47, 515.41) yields 27.4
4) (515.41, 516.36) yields 32.3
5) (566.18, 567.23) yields 35.9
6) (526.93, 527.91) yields 32.8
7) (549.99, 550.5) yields 33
